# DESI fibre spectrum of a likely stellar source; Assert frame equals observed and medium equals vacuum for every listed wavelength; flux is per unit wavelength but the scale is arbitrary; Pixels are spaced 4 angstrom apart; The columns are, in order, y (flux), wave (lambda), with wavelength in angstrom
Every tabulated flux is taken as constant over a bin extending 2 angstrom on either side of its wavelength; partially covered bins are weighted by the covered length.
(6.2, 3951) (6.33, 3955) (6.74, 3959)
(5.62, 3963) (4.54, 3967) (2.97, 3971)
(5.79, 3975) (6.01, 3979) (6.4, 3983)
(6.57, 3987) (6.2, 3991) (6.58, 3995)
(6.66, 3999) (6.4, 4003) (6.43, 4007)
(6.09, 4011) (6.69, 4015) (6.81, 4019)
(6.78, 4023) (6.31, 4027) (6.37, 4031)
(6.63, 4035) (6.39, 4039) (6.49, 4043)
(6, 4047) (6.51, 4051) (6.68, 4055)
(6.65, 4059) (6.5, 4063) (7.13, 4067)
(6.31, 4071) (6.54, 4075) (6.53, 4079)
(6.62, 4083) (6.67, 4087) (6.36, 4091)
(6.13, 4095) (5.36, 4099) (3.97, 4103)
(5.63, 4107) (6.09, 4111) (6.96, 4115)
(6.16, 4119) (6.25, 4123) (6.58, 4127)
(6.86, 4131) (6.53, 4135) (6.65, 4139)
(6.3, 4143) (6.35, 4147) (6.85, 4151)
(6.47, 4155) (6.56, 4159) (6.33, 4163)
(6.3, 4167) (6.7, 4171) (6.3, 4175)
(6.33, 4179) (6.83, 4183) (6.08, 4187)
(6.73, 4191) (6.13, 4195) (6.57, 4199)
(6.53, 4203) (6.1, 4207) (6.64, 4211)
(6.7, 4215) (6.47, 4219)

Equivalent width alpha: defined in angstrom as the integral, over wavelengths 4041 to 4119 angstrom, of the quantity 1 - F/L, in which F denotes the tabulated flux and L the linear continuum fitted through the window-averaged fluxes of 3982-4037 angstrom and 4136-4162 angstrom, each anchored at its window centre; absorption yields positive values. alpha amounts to 2.9 angstrom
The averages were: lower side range 6.5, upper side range 6.52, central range 6.27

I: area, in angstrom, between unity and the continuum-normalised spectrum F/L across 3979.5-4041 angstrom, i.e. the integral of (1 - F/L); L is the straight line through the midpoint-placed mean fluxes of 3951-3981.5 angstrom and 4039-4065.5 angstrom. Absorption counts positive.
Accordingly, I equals -4.96 angstrom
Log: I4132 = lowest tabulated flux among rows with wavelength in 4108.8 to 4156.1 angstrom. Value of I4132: 6.09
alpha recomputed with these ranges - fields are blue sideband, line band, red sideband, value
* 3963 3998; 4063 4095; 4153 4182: -2.6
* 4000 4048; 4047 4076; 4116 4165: -0.5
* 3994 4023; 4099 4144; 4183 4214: 2.3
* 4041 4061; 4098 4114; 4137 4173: 2.8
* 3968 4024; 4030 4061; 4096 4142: -1.8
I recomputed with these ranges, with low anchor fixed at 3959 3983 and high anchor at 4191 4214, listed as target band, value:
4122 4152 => -2.2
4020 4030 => -1.9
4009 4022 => -2.5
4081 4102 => -0.9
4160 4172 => -0.3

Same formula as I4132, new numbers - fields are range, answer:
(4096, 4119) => 3.97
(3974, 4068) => 5.79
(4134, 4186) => 6.3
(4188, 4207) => 6.1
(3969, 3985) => 2.97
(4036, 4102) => 5.36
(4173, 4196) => 6.08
